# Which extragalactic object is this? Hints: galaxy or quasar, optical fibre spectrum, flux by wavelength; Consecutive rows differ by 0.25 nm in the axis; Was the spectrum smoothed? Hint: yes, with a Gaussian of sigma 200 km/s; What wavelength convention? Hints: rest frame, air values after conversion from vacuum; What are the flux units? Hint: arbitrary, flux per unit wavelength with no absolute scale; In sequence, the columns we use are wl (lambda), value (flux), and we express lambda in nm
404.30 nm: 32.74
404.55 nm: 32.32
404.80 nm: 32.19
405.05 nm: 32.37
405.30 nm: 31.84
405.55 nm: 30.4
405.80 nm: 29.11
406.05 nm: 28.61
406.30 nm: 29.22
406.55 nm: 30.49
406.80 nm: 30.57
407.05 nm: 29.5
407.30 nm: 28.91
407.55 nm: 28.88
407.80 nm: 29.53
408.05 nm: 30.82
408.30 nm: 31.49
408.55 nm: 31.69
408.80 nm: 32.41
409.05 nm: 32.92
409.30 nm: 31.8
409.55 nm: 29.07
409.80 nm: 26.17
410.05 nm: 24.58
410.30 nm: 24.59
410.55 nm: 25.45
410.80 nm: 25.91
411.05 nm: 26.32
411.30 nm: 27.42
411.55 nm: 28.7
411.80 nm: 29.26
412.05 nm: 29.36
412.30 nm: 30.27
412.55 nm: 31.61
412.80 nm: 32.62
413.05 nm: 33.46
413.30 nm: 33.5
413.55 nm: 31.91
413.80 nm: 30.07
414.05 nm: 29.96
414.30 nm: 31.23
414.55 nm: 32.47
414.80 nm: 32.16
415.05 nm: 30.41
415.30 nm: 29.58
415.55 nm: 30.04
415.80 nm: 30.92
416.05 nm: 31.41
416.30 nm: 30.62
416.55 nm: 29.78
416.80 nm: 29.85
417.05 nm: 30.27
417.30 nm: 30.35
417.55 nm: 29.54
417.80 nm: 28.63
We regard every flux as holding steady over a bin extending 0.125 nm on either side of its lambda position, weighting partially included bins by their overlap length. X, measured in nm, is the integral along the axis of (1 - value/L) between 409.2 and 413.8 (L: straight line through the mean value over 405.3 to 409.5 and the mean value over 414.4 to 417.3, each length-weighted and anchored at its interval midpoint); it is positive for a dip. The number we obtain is 0.23 nm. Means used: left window 30.4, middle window 29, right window 30.7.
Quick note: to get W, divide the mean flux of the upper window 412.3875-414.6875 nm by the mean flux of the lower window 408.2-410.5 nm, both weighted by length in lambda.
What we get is 1.09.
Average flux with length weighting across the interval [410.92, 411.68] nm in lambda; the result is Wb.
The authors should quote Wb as 27.5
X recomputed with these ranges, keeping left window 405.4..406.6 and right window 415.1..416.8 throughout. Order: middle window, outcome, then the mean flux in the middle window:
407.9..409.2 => -0.09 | 31.8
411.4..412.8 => 0.00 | 30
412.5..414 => -0.10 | 32.1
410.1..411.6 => 0.19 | 26.2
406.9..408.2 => 0.00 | 29.6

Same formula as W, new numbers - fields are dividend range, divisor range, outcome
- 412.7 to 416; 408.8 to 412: 1.13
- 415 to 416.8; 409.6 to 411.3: 1.18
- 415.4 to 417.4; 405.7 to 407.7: 1.03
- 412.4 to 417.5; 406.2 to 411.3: 1.07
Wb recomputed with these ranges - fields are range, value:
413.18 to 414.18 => 31.3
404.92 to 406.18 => 30.5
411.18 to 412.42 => 29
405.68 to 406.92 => 29.6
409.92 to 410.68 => 24.9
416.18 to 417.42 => 30.2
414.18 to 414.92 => 32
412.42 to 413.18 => 32.6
